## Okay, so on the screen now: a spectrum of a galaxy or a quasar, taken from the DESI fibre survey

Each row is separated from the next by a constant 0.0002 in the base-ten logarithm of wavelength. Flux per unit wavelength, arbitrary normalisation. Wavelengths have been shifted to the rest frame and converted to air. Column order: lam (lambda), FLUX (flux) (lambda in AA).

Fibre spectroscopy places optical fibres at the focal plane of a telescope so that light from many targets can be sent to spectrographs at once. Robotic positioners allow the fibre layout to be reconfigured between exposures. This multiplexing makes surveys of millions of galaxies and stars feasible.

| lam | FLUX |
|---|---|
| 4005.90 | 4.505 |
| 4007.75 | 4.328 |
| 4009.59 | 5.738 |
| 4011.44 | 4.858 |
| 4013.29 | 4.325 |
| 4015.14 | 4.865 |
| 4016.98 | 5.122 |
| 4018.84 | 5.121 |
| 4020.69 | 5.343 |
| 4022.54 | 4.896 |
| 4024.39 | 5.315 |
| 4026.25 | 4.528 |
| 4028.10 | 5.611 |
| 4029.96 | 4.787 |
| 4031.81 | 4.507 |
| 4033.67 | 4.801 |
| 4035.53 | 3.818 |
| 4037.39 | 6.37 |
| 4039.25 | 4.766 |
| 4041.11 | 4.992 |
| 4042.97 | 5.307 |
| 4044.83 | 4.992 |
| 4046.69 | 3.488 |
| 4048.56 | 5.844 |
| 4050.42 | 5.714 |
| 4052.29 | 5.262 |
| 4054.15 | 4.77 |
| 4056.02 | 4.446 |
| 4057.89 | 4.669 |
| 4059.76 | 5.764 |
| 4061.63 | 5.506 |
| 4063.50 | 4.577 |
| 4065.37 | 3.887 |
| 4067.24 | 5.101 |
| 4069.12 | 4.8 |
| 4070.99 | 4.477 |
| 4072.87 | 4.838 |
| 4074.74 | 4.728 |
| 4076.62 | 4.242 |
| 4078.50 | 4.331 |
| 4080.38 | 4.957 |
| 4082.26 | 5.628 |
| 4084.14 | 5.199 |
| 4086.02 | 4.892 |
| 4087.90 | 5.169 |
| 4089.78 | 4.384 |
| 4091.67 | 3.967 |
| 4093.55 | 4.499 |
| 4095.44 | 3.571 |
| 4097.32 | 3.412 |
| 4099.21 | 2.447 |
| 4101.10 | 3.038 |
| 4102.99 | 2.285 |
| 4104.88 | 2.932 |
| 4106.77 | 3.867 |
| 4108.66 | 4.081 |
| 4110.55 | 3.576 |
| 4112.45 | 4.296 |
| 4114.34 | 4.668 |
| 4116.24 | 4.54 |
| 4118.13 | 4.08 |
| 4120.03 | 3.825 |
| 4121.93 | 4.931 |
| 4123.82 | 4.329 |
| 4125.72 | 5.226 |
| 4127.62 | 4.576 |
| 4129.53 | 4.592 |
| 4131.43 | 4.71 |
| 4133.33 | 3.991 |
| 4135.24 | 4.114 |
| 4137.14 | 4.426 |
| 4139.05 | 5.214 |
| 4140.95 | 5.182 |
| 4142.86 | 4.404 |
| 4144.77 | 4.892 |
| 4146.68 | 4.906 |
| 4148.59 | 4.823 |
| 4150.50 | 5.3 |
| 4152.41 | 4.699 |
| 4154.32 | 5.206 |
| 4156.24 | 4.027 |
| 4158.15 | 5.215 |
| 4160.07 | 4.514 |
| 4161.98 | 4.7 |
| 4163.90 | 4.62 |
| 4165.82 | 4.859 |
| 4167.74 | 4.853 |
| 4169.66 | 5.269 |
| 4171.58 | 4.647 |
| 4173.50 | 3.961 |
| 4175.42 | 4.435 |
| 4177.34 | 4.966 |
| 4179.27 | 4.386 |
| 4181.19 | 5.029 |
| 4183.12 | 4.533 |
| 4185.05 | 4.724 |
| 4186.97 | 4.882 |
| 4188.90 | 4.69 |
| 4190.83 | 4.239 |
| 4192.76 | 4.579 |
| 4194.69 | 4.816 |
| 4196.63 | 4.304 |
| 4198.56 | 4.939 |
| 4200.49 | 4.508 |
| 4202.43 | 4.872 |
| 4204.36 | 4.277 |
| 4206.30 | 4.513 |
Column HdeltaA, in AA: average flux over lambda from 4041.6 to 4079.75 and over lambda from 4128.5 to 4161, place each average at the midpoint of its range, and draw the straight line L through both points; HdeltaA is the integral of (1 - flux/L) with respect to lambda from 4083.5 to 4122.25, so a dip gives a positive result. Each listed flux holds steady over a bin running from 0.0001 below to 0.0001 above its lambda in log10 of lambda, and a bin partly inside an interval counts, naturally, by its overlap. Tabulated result 6.6 AA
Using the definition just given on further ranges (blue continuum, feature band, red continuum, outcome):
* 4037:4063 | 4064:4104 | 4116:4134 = 4.6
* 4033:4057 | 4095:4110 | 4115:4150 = 4.8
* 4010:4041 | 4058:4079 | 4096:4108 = -4.7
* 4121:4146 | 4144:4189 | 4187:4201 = -1.2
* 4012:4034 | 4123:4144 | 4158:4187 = 0.6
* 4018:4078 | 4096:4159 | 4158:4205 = 6.2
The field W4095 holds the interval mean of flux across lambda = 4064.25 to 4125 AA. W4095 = 4.22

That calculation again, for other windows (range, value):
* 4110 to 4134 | 4.43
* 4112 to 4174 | 4.66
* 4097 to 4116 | 3.5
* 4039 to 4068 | 4.95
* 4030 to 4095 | 4.83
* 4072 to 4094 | 4.74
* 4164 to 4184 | 4.69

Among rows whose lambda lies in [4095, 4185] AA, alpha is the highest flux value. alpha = 5.3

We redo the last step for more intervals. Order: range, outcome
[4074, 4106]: 5.628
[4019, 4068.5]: 6.37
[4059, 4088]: 5.764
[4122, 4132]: 5.226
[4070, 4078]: 4.838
